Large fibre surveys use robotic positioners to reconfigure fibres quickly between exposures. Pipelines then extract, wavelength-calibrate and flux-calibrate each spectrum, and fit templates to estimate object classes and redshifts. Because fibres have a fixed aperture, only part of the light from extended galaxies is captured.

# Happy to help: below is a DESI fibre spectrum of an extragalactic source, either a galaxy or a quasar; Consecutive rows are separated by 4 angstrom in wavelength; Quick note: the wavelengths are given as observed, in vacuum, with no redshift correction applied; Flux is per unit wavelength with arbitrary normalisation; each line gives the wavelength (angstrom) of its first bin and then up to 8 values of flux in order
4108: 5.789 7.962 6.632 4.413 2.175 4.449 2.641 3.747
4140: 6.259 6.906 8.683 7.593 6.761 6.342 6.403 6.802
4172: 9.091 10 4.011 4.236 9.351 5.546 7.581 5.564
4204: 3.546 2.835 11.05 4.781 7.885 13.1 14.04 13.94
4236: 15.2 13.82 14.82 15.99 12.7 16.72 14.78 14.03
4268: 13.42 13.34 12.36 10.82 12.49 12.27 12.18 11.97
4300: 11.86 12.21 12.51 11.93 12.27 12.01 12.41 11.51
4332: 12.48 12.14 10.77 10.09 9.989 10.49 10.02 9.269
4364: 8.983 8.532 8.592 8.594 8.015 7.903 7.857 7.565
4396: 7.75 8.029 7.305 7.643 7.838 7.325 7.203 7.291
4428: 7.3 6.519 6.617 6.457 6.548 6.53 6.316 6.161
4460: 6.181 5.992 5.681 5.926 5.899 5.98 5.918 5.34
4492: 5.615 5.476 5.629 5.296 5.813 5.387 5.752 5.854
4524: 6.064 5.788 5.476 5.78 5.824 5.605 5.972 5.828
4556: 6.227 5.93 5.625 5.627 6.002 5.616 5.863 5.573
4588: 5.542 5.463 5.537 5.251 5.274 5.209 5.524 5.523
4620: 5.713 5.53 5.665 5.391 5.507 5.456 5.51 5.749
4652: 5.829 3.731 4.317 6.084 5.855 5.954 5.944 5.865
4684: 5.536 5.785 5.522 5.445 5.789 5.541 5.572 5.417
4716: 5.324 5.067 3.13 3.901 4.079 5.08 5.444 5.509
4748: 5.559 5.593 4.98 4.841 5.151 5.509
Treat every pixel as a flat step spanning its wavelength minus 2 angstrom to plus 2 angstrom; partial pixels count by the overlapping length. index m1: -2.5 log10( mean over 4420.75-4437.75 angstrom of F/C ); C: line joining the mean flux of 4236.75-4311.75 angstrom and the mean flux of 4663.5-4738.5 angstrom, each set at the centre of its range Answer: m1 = 0.43 mag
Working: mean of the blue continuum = 13.2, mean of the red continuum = 5.3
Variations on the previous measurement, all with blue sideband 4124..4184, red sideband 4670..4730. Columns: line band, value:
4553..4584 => -0.056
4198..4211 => 0.326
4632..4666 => 0.025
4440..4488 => -0.072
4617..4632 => -0.031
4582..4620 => 0.006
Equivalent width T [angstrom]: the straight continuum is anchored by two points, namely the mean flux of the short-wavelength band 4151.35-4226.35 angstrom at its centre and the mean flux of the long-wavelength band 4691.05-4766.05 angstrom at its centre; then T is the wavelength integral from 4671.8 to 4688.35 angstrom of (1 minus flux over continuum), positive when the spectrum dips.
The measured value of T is -1.69 angstrom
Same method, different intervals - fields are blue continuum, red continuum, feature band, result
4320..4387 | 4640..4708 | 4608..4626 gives 2.26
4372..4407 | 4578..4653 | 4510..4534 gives 2.92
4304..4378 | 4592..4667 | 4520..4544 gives 4.73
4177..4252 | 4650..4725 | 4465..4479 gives 2.63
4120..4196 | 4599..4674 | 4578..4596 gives -0.33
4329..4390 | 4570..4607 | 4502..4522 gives 3.73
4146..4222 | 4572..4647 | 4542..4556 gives -0.41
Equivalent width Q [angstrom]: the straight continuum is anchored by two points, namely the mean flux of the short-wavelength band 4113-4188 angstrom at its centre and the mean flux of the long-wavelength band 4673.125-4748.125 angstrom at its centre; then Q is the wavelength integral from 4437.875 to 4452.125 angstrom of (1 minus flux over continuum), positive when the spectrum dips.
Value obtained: -2.2 angstrom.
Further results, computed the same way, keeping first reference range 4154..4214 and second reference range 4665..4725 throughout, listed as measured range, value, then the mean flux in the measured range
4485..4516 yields 2.01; 5.54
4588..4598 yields 0.37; 5.51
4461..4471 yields 0.19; 5.88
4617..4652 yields 0.32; 5.58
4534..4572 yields -0.17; 5.83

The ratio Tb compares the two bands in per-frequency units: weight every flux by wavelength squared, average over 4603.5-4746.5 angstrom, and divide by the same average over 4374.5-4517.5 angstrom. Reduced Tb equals 0.9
